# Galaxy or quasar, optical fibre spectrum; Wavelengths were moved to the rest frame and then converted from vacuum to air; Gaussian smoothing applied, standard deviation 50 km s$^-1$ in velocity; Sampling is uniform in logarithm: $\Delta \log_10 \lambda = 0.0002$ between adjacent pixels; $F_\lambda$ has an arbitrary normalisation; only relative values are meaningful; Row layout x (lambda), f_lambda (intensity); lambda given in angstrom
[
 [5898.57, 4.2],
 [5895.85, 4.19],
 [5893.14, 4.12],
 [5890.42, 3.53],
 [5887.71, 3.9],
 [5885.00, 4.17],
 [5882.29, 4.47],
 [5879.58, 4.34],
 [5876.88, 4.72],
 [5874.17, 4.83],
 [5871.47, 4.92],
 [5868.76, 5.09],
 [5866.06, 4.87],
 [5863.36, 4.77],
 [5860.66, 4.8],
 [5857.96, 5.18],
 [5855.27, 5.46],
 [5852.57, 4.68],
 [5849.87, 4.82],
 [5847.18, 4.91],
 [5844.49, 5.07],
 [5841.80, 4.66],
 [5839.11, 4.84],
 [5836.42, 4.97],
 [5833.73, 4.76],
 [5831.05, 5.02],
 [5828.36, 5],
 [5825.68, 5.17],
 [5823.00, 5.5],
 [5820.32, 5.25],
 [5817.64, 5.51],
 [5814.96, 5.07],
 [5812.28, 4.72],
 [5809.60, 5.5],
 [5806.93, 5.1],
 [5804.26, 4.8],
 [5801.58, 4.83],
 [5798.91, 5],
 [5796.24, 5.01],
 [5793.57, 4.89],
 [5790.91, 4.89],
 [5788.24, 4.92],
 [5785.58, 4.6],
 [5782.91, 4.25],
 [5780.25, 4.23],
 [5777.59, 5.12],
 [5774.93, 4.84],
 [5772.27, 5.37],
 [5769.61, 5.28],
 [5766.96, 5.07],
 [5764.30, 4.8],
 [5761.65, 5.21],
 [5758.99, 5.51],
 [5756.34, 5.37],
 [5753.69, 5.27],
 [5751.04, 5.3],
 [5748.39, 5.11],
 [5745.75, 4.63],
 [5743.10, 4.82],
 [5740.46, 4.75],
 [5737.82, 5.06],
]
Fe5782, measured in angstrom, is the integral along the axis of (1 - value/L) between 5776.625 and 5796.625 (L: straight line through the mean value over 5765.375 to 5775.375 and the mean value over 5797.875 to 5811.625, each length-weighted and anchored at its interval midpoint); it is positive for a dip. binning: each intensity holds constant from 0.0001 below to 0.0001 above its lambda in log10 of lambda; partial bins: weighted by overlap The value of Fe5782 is 1.5 angstrom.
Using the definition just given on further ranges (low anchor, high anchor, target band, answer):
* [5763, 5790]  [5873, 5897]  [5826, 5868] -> -4.4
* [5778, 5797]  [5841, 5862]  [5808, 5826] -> -1.6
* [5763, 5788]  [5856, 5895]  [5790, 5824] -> -2.3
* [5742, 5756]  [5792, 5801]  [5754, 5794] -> 0.3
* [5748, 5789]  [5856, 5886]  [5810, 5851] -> -1.4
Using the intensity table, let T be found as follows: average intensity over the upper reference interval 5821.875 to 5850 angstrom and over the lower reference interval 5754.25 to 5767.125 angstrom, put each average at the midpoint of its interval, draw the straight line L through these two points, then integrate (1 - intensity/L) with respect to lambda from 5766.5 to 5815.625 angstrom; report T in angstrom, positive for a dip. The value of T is 1.9 angstrom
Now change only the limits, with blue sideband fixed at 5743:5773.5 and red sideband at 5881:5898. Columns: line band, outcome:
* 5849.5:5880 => -4.4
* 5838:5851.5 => -1.3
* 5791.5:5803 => -0.2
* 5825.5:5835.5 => -0.9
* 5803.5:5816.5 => -0.9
